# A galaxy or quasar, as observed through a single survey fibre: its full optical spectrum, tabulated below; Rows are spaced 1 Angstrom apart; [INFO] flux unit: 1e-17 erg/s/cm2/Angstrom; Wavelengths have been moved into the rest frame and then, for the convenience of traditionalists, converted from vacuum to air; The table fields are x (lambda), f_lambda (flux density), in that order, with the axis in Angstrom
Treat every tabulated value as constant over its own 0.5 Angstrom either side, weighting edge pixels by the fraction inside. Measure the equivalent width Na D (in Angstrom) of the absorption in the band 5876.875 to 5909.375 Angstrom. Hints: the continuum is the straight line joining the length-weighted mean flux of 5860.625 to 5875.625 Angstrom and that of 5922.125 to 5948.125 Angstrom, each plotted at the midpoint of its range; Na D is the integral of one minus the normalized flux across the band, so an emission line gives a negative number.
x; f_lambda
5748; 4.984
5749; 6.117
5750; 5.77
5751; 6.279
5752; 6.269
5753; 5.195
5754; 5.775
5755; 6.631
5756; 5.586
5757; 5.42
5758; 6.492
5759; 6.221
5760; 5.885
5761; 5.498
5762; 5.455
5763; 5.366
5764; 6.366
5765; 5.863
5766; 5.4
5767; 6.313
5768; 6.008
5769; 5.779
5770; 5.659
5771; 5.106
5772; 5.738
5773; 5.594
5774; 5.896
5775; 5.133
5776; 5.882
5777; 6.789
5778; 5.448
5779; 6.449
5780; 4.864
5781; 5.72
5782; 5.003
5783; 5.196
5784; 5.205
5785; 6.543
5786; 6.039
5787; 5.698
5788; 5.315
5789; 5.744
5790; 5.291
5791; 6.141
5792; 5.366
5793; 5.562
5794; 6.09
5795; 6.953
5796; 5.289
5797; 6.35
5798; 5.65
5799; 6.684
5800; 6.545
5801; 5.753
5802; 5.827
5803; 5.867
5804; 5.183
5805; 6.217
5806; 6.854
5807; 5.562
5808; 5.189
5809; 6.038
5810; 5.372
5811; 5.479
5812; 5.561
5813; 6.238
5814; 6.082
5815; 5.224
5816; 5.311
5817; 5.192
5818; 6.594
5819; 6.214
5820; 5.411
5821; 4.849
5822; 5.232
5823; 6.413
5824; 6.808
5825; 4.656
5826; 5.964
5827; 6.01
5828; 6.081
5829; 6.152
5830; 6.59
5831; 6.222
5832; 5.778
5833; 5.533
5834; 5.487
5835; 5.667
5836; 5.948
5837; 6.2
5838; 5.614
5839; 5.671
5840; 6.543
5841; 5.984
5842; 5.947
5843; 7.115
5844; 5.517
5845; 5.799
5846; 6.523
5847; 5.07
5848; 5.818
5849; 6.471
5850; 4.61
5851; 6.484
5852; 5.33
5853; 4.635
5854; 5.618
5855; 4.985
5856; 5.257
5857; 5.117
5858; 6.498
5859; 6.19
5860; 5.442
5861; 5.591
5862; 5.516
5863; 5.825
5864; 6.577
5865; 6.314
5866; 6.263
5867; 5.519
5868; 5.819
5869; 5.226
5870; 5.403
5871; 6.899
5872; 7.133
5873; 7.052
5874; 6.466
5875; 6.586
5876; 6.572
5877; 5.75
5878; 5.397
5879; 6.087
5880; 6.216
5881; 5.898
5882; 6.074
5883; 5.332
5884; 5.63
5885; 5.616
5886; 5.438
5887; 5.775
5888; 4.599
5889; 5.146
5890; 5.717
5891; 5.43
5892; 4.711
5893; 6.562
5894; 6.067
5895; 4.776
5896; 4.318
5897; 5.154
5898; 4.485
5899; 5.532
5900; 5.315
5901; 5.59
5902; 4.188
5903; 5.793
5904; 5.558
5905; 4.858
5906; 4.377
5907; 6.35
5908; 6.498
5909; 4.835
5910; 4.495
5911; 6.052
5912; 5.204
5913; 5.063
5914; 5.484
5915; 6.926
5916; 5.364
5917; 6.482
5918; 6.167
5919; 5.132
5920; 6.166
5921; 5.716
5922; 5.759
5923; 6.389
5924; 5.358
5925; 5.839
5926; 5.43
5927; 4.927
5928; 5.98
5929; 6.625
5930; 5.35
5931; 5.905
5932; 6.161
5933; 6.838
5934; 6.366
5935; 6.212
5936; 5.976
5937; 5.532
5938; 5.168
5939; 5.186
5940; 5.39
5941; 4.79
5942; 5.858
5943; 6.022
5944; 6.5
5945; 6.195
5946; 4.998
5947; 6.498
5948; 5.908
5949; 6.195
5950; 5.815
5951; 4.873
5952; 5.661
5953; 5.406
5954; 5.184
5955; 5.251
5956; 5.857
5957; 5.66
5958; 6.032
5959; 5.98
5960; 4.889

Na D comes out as 3.3 Angstrom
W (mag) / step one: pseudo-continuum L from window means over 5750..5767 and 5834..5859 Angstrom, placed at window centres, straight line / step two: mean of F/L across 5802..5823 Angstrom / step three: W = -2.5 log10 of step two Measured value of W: 0.02 mag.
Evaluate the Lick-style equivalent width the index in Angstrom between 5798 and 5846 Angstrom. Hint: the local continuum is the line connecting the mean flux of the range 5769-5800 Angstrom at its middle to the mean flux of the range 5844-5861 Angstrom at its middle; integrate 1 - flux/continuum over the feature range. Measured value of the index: -1.7 Angstrom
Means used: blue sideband 5.76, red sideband 5.61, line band 5.88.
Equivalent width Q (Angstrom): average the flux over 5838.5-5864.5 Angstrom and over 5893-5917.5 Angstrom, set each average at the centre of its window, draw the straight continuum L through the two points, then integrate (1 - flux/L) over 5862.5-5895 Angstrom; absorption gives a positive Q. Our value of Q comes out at -1.8 Angstrom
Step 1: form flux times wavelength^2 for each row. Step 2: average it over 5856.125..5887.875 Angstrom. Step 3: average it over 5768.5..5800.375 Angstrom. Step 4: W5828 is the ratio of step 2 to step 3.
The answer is 1.1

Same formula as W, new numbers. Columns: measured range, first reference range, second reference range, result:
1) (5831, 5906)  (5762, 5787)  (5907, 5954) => 0.006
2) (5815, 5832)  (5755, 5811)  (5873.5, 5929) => -0.021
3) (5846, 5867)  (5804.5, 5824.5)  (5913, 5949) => 0.021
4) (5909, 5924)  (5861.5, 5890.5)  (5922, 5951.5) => 0.027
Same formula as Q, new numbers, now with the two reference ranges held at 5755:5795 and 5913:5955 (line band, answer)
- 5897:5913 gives 1.4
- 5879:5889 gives 0.3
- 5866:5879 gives -0.9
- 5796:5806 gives -0.5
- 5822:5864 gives -0.4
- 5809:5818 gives 0.2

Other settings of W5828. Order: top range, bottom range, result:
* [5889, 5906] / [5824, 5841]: 0.90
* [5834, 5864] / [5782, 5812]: 1.01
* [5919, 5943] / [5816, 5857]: 1.03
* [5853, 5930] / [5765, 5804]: 1.02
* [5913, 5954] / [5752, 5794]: 1.07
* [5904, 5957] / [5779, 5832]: 1.03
